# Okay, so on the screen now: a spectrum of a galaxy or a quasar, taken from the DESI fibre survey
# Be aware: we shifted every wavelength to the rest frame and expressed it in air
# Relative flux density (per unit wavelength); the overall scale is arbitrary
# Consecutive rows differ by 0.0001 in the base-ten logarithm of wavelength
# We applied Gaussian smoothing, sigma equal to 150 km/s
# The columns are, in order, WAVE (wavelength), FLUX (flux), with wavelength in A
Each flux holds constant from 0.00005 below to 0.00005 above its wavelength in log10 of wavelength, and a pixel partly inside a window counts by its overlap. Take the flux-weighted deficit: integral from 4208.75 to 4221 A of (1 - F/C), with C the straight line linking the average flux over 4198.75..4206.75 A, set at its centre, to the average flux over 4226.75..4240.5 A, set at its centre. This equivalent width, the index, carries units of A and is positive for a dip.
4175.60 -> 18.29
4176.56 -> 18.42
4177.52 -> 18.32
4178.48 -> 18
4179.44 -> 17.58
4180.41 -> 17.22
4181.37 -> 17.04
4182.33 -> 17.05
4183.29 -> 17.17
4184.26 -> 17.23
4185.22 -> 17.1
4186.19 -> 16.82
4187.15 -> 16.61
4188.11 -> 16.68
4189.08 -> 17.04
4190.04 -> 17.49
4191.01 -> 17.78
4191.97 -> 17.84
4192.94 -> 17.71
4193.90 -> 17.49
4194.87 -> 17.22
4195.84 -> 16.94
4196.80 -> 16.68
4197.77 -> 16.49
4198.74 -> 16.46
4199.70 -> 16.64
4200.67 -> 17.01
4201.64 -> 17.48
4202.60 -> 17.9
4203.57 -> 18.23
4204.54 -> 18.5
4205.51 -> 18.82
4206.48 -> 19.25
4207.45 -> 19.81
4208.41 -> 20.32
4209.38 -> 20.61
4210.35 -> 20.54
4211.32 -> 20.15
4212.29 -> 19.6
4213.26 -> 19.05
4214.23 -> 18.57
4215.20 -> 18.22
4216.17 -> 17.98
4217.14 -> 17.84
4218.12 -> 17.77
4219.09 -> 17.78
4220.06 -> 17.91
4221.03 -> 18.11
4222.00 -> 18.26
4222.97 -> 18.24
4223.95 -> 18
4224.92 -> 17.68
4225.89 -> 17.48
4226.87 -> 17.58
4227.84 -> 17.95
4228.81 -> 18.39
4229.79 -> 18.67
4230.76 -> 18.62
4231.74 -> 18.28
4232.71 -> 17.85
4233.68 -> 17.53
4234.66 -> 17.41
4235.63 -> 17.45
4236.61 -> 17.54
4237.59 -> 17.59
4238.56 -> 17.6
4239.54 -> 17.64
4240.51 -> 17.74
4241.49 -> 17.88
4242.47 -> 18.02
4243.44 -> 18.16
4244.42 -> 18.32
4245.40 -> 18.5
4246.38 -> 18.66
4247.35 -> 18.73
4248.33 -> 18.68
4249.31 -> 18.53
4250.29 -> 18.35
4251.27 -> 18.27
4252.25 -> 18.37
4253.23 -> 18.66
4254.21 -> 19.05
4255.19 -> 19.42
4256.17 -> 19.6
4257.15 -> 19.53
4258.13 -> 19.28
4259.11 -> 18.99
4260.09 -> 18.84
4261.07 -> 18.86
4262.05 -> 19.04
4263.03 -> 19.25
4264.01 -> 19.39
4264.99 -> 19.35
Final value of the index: -0.7 A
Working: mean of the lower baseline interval 17.9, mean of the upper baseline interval 17.9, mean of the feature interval 18.8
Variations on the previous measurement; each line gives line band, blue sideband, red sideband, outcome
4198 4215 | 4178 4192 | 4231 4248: -1.2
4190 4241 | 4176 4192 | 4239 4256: -0.5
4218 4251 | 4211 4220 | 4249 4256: 1.0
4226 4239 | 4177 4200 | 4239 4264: 0.3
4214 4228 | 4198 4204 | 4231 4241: -0.4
